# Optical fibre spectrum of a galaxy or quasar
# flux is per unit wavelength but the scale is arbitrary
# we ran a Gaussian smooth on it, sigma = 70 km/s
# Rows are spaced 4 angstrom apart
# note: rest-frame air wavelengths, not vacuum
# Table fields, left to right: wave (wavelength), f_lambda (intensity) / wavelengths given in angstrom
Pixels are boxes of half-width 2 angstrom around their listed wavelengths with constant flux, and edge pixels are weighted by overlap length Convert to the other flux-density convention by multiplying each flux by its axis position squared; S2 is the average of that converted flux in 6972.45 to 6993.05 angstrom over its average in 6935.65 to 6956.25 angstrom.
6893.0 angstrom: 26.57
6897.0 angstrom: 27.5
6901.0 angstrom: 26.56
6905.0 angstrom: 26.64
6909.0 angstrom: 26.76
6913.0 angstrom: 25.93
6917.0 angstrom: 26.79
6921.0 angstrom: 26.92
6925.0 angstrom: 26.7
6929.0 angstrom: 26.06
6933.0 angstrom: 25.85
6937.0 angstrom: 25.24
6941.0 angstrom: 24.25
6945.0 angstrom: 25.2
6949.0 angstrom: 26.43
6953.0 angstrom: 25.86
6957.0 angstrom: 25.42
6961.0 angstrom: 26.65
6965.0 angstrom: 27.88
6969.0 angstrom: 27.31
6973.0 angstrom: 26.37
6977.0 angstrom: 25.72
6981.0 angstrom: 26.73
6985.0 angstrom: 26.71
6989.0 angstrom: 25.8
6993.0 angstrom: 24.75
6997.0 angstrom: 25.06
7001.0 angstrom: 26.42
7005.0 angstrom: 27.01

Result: 1.0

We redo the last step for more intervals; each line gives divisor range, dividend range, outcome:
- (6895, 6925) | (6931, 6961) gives 0.97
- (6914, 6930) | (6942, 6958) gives 0.97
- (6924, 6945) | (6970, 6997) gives 1.03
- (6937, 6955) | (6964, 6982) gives 1.06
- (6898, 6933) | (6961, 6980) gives 1.03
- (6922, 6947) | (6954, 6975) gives 1.05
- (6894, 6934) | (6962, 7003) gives 1.01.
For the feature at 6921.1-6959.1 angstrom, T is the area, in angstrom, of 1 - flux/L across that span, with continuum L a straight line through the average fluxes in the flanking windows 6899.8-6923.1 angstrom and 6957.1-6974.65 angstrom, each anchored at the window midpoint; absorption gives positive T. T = 1.4 angstrom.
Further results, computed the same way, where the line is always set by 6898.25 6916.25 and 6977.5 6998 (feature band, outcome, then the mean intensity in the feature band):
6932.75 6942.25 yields 0.44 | 25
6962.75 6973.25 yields -0.52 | 27.3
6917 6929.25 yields -0.12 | 26.7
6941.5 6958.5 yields 0.36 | 25.6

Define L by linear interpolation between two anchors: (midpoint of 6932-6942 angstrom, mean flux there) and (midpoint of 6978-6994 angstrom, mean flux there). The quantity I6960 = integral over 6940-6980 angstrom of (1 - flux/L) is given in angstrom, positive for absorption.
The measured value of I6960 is -0.95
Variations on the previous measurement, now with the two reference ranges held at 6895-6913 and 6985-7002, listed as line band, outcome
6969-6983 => -0.32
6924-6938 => 0.24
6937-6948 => 0.54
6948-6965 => -0.13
